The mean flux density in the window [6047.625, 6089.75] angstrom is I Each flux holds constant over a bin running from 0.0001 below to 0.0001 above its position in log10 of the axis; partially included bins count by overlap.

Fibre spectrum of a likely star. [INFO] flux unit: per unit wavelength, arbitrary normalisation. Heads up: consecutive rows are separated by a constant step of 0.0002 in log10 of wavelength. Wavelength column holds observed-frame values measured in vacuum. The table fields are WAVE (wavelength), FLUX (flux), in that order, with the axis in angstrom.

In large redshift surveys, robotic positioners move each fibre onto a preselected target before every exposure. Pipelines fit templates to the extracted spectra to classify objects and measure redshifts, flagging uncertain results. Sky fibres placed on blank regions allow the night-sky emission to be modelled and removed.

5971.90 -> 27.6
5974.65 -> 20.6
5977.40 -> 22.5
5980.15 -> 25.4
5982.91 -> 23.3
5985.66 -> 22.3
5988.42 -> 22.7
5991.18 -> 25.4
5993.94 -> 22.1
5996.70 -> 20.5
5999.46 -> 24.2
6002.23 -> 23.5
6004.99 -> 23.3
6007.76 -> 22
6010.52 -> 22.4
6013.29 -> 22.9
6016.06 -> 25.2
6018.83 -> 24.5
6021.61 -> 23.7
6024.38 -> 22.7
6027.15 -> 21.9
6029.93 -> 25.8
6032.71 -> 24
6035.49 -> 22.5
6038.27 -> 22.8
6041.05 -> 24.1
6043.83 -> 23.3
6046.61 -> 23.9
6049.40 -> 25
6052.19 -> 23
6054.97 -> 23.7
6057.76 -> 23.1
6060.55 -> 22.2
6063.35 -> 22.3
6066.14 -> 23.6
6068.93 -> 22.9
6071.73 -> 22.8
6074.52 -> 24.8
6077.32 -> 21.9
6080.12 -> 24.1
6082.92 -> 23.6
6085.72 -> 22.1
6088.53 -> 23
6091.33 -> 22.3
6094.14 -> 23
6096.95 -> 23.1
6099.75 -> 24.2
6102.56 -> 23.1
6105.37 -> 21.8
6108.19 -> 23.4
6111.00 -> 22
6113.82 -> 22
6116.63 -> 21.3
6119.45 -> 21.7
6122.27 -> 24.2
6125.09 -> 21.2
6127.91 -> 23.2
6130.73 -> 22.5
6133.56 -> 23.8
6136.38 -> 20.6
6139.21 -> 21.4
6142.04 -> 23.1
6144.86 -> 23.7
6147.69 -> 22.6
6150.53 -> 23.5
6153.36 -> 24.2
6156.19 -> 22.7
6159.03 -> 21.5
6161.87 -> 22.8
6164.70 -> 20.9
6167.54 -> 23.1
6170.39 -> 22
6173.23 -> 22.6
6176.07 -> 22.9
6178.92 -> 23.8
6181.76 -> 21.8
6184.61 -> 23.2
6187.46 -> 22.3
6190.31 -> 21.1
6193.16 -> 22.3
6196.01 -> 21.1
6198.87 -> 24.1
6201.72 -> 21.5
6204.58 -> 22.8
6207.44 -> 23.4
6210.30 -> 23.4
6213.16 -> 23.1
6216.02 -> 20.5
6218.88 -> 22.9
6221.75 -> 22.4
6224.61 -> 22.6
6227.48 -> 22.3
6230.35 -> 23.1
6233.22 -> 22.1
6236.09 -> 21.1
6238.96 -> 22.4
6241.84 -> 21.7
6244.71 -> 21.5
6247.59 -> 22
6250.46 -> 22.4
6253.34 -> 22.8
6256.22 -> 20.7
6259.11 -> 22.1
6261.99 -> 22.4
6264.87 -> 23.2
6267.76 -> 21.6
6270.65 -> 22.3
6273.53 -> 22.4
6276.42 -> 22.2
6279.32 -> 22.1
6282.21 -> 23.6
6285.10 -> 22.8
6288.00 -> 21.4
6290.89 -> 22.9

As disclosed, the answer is 23.2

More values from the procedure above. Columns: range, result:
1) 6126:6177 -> 22.6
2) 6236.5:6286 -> 22.2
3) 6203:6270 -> 22.3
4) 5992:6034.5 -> 23.3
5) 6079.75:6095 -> 22.9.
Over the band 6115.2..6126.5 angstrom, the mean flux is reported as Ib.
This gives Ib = 22.1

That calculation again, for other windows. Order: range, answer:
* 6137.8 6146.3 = 22.8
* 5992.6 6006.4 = 22.7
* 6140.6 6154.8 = 23.4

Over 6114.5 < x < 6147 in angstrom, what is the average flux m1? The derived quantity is 22.4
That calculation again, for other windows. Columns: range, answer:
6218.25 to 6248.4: 22.2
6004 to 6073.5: 23.4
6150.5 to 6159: 23.1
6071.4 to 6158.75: 22.8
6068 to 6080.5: 23.2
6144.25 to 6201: 22.6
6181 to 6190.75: 22.2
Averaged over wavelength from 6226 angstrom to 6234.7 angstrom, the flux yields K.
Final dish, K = 22.5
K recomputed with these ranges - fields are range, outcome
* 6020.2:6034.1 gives 23.6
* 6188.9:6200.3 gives 22.2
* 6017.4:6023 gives 24.1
